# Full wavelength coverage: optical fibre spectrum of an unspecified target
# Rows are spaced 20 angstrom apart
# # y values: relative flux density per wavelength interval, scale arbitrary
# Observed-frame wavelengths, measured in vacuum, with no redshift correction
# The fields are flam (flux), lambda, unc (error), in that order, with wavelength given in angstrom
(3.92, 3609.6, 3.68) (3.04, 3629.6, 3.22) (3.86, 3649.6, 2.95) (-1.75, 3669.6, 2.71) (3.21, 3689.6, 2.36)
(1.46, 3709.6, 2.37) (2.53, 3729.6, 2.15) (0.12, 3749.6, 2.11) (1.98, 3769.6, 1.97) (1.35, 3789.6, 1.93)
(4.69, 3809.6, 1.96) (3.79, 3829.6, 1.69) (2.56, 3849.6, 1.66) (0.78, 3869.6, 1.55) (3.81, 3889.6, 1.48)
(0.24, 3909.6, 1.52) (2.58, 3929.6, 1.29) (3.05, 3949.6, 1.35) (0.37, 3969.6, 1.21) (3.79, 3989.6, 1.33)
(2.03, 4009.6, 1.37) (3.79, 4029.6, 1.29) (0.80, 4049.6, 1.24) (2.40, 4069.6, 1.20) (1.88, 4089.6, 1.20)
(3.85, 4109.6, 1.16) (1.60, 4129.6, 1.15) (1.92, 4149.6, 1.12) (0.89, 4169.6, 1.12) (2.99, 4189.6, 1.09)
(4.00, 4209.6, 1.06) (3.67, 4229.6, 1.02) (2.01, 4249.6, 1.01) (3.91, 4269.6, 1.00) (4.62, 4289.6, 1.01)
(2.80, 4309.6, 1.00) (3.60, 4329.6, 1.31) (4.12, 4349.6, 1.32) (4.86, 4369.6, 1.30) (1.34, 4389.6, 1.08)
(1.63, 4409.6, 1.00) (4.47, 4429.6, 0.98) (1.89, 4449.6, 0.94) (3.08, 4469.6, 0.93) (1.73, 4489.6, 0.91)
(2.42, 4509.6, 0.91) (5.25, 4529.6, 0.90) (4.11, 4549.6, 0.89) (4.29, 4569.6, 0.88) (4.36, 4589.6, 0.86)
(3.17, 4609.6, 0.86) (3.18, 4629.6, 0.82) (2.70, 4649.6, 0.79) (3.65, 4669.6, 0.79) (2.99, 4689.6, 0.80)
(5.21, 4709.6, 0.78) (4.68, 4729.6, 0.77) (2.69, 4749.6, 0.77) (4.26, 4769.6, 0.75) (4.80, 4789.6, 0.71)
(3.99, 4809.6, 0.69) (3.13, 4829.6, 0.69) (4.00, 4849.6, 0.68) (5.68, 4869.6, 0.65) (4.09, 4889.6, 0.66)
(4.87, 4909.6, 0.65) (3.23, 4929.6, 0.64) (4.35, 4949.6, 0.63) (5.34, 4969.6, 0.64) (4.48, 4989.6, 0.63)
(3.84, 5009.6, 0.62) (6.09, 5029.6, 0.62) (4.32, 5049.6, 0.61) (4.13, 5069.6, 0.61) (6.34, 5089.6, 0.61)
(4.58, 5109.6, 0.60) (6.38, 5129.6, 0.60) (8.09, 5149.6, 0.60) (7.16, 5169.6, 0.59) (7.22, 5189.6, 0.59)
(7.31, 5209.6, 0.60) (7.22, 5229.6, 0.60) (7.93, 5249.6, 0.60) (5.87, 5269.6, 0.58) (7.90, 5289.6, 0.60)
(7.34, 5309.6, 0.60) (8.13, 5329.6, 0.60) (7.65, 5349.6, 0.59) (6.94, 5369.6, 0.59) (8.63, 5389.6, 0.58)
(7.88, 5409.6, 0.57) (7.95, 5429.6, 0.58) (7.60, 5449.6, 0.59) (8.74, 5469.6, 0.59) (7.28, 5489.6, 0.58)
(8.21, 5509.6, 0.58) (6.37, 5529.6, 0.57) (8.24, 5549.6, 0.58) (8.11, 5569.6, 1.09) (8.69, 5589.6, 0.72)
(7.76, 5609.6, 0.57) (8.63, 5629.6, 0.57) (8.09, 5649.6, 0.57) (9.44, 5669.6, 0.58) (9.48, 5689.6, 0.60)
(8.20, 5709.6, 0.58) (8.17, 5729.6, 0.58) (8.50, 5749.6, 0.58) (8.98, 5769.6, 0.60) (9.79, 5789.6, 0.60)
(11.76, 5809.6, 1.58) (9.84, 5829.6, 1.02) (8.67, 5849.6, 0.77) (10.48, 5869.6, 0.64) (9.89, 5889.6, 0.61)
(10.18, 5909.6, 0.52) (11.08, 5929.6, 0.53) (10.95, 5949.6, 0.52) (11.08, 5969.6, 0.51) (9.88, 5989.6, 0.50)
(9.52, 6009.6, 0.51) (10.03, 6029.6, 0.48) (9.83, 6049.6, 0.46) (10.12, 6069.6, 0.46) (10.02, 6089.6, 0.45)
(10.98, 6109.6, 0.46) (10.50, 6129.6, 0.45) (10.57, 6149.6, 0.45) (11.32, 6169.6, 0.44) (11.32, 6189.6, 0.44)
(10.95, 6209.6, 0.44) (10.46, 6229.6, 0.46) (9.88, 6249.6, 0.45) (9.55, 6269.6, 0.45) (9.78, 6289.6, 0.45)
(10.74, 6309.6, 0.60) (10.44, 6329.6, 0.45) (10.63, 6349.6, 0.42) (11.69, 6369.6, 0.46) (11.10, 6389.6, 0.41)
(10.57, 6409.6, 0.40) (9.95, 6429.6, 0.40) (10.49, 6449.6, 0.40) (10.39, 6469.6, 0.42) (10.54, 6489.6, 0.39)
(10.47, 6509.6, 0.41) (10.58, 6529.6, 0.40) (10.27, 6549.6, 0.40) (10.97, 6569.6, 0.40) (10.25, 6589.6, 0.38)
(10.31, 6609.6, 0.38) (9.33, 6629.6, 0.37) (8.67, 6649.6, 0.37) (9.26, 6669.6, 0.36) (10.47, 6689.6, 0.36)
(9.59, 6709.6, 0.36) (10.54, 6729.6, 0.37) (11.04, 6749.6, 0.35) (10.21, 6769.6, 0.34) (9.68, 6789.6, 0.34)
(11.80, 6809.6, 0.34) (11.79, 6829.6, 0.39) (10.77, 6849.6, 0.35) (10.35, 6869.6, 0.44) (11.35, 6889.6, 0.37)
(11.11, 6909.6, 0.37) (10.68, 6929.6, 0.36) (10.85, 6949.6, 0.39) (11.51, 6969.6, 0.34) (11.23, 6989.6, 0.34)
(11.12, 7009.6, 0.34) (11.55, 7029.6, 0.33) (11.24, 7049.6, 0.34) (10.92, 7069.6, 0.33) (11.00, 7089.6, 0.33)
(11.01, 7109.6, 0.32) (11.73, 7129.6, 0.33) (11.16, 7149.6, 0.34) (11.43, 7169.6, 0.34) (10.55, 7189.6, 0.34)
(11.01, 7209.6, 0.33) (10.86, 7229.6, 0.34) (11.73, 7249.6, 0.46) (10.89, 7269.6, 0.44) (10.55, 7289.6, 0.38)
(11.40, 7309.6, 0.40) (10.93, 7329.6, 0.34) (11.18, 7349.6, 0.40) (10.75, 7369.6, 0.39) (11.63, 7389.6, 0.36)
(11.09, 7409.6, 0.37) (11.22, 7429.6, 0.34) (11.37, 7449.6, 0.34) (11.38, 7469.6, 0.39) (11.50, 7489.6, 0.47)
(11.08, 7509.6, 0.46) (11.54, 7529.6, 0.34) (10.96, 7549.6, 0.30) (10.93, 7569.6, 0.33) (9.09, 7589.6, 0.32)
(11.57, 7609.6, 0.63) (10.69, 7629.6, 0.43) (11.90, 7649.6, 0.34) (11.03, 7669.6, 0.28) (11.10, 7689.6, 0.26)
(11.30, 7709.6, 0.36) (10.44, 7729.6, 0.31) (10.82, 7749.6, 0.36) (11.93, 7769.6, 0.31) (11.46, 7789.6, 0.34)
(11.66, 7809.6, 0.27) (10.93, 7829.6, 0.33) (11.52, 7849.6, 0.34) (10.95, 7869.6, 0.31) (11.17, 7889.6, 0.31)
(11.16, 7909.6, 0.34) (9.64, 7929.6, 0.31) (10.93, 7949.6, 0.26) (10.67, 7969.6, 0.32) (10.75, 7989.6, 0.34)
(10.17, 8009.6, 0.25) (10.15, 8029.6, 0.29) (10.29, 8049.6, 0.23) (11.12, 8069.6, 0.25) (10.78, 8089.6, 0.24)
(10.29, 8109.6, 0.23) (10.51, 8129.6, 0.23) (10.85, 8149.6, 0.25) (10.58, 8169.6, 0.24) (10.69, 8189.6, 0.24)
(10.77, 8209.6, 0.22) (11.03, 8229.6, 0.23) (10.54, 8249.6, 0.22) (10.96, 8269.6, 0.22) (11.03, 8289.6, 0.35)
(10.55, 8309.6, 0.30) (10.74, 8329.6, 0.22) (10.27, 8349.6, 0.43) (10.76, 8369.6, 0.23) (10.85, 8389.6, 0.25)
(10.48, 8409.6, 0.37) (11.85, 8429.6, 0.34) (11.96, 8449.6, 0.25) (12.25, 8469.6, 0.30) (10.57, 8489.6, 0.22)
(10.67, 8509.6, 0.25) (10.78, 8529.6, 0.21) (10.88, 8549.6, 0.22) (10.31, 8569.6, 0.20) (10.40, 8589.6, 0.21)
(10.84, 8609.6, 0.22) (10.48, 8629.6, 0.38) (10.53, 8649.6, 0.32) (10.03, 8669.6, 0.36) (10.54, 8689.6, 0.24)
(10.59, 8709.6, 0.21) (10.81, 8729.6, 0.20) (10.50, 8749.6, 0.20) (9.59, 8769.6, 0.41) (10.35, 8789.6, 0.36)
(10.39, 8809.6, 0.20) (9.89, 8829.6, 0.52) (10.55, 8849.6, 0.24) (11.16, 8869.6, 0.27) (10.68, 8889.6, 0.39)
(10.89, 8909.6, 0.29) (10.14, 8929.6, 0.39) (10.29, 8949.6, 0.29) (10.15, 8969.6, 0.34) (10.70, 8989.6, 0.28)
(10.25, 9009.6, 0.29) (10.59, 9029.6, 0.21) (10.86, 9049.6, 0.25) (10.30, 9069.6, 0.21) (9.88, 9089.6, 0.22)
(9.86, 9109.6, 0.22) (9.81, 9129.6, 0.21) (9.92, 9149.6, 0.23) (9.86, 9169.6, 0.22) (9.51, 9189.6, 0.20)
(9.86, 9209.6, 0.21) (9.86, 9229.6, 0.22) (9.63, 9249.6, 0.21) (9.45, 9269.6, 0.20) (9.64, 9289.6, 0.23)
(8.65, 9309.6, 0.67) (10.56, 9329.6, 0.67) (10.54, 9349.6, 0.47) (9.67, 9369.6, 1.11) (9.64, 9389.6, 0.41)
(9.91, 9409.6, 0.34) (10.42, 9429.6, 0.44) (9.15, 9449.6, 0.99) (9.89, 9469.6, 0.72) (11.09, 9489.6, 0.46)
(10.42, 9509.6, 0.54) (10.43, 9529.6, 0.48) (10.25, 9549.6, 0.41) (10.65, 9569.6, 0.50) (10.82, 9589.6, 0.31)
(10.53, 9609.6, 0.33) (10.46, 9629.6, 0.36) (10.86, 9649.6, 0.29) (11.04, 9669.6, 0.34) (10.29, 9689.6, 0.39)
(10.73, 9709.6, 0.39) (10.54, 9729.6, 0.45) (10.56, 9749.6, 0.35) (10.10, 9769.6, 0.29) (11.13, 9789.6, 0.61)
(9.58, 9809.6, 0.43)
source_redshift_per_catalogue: 0.29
